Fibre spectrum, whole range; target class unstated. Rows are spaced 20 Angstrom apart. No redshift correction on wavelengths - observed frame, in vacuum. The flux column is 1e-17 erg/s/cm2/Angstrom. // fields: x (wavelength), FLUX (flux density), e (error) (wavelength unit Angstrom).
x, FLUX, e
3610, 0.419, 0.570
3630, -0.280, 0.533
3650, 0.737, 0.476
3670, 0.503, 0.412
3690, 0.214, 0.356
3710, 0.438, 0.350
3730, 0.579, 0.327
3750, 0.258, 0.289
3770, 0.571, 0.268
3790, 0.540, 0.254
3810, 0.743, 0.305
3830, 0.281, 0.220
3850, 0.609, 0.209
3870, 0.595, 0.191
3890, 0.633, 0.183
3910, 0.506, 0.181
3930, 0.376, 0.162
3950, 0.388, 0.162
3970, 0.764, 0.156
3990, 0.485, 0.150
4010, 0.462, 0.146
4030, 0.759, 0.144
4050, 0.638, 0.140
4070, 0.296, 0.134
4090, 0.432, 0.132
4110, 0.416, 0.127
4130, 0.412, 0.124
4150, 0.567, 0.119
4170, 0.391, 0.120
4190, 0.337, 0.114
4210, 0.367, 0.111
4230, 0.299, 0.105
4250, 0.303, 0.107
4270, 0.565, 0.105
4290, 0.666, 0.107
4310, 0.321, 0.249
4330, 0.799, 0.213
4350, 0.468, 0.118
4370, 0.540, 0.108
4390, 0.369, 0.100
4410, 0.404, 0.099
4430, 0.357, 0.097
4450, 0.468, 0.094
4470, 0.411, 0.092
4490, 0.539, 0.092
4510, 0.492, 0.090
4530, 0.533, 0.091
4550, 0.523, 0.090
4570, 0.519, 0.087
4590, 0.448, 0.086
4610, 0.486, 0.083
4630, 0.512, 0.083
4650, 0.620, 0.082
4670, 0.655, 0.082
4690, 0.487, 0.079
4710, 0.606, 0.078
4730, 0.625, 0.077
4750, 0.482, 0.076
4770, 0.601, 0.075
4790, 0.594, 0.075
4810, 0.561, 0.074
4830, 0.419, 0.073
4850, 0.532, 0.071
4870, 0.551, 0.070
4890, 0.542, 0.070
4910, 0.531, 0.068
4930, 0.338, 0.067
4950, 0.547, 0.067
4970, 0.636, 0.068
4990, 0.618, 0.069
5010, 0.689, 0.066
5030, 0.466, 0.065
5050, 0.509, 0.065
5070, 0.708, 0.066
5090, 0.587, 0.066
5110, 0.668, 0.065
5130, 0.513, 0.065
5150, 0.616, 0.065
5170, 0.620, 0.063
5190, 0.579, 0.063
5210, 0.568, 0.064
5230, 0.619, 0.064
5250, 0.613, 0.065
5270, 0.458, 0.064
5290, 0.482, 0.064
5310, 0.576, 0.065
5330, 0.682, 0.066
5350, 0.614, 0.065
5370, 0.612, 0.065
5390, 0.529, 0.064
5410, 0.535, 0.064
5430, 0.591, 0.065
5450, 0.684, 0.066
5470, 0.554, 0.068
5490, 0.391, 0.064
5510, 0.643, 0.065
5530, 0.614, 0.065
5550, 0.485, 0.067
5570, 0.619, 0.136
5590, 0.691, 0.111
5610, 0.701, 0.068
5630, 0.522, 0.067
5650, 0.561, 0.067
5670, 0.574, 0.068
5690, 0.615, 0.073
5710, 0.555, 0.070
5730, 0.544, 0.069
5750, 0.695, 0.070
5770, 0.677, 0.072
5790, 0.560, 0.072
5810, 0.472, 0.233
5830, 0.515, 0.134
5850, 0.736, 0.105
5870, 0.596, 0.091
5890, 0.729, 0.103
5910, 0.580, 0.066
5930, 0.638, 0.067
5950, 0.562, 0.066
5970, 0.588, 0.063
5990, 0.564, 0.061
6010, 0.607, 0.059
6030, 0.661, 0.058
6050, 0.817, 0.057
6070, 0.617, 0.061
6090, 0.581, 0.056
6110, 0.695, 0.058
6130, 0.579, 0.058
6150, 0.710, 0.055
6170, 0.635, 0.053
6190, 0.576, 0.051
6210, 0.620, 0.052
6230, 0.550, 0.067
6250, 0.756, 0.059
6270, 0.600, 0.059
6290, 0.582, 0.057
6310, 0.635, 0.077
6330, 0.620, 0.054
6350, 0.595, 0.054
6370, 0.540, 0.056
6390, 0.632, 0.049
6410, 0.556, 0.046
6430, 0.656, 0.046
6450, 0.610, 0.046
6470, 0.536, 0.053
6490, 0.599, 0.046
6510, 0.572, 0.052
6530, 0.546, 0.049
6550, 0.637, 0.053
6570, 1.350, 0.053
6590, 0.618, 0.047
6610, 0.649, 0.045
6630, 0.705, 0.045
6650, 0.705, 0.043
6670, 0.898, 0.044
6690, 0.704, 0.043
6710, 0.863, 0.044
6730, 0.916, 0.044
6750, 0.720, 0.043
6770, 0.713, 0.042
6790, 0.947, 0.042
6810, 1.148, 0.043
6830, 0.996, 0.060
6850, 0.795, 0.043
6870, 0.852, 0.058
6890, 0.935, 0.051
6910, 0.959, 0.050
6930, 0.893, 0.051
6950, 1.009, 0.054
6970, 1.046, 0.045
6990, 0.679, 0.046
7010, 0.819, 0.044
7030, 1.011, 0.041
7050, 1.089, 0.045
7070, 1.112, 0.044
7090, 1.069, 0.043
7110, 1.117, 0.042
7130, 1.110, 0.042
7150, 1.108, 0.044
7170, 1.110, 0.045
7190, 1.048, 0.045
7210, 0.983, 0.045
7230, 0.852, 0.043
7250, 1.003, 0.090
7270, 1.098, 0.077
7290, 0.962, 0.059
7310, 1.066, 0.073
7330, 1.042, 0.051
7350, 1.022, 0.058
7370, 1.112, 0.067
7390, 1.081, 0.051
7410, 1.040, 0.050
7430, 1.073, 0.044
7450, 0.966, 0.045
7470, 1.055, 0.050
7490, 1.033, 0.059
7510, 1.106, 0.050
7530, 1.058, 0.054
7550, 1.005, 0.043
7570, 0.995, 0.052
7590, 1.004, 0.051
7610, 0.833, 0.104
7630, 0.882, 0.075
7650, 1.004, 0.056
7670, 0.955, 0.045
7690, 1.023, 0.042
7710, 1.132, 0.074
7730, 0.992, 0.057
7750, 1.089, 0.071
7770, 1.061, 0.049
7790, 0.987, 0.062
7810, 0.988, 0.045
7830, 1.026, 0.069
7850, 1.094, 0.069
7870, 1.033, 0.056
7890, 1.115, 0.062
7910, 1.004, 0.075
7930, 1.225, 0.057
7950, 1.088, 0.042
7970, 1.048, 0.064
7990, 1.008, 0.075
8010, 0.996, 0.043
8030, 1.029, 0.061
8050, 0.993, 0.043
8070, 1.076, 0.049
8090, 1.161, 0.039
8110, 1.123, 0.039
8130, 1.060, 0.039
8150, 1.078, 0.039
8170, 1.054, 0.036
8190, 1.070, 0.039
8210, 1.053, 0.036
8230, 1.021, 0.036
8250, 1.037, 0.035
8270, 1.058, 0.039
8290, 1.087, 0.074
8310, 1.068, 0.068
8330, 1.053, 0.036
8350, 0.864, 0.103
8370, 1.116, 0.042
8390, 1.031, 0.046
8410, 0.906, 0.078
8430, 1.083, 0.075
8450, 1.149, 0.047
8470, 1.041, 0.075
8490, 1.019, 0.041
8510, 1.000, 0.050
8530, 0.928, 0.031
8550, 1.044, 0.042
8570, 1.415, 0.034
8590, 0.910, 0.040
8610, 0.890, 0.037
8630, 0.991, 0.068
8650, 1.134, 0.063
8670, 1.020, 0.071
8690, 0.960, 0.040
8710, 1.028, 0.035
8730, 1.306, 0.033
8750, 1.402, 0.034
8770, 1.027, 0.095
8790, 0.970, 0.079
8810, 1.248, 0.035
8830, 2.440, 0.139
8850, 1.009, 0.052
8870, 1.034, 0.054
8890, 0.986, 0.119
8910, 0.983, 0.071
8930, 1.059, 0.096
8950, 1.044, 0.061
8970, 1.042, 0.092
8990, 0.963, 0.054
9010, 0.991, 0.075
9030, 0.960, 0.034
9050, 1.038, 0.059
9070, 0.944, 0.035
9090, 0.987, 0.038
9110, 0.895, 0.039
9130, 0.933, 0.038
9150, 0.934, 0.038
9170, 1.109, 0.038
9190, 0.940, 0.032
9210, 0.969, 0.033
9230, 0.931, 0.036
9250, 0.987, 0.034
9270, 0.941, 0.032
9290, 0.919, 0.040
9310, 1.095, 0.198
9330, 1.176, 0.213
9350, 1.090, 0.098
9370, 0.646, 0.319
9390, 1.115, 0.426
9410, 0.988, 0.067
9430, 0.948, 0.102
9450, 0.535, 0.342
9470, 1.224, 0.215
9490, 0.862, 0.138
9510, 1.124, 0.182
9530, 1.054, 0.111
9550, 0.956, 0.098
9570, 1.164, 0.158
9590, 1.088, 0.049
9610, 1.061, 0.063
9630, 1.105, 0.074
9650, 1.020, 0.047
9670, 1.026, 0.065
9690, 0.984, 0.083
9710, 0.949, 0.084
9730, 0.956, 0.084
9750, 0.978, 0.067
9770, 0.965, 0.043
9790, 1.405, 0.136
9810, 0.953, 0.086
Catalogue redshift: 0.762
